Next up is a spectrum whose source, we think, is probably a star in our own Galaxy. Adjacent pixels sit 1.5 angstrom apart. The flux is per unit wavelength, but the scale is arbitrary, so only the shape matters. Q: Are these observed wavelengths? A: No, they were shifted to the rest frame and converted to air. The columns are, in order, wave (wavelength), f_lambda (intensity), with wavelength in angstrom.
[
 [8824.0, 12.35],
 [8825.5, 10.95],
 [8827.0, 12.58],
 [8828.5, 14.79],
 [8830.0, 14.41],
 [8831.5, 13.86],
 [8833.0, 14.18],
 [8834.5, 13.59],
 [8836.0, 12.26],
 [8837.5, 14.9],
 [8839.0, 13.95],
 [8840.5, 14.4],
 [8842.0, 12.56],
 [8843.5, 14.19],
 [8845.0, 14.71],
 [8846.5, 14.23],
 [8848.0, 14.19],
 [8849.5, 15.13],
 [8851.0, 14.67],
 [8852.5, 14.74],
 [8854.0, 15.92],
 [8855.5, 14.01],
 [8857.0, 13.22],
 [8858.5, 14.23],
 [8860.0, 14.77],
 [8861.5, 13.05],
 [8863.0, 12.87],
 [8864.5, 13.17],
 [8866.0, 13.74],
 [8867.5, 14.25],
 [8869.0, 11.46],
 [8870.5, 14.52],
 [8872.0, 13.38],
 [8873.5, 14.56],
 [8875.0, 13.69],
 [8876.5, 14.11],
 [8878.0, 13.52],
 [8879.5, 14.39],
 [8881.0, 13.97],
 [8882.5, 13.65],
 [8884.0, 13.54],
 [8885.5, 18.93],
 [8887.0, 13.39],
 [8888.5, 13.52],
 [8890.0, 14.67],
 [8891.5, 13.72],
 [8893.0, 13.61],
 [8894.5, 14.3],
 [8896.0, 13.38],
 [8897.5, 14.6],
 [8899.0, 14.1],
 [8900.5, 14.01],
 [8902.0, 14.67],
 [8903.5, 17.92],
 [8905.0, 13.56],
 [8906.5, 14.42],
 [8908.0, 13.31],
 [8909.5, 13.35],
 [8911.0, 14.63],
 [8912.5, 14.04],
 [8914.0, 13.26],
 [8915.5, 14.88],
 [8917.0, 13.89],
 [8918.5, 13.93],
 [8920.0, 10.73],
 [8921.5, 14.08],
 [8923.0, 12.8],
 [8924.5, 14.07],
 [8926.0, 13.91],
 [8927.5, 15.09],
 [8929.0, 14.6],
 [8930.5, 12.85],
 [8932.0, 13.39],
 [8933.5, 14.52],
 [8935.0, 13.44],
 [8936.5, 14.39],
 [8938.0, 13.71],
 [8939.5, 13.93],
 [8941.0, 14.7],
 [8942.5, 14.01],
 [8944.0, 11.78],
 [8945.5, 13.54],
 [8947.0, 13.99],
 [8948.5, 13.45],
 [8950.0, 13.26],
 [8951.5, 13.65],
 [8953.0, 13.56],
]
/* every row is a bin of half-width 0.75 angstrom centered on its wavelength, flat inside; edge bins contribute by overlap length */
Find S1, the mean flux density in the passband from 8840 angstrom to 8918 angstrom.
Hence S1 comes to 14.1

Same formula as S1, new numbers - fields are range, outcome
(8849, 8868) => 14.1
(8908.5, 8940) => 13.8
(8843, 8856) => 14.7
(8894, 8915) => 14.3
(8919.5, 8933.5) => 13.6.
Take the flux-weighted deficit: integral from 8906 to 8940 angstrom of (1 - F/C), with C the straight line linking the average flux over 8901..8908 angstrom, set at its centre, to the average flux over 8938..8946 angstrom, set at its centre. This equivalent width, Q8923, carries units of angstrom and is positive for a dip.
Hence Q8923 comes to 1.1 angstrom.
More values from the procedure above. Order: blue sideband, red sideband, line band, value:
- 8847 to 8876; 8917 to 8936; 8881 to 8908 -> -1.2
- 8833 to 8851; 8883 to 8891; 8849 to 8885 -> 1.1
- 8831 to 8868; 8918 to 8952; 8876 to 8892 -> -0.5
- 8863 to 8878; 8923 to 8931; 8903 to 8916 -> -0.4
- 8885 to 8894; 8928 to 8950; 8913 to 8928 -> 0.4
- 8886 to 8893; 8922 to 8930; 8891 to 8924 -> 0.1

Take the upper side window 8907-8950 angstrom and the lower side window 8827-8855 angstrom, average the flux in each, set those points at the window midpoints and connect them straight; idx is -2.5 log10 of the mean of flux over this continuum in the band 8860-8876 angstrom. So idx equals 0.041 mag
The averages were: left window 14.2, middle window 13.5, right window 13.7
